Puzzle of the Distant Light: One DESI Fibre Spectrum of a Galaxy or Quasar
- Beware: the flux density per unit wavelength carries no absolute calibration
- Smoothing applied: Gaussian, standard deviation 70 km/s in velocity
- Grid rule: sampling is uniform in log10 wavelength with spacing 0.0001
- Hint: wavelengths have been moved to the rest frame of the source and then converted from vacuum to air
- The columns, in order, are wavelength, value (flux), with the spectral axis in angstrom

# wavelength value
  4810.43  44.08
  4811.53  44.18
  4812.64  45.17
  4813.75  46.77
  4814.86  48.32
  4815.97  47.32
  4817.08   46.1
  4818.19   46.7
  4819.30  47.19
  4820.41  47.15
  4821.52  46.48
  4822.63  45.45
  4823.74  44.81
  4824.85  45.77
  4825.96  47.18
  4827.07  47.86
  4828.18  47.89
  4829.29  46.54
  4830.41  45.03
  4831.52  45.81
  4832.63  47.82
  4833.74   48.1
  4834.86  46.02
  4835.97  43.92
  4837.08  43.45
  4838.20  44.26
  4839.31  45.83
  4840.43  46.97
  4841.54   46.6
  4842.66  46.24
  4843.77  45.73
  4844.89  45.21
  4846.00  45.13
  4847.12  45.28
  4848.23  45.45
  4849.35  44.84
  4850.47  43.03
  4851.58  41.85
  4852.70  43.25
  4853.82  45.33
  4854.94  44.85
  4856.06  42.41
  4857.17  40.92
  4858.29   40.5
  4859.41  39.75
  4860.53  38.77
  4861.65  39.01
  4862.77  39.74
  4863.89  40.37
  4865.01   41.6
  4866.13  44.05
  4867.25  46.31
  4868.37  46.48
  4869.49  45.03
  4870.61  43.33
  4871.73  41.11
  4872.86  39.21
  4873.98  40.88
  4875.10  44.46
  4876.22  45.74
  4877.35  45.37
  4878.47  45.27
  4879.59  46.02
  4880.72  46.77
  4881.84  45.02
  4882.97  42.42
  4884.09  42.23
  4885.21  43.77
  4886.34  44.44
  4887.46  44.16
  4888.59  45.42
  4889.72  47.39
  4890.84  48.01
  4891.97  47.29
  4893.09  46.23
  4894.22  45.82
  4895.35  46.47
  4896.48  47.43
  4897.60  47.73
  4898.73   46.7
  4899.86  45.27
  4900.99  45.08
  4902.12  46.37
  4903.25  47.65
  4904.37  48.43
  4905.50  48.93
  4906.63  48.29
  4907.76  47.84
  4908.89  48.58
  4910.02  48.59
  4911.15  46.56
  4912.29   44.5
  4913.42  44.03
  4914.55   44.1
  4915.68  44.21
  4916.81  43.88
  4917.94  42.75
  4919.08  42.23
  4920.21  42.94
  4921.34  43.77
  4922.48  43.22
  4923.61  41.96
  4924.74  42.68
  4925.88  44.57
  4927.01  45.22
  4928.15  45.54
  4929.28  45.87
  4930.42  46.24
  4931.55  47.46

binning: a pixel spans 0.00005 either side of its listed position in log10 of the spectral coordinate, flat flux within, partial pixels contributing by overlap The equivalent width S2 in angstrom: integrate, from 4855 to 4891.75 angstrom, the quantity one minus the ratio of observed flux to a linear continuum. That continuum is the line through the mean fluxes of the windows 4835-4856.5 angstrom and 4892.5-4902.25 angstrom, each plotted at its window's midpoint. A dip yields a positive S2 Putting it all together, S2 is 1.80 angstrom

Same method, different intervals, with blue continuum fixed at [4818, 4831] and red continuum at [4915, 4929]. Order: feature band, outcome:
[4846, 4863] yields 1.18 angstrom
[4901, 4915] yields -0.92 angstrom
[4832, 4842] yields 0.06 angstrom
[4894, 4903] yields -0.42 angstrom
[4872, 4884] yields 0.26 angstrom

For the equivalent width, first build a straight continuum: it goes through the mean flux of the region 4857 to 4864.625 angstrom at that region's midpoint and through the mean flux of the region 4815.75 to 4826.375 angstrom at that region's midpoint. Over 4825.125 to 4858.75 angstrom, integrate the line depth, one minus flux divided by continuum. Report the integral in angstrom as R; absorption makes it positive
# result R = -1.7 angstrom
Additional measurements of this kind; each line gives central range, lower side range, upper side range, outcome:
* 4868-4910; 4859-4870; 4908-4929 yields -2.35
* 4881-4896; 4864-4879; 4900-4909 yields 0.11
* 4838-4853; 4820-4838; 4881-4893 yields 0.28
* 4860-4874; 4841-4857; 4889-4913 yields 1.05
